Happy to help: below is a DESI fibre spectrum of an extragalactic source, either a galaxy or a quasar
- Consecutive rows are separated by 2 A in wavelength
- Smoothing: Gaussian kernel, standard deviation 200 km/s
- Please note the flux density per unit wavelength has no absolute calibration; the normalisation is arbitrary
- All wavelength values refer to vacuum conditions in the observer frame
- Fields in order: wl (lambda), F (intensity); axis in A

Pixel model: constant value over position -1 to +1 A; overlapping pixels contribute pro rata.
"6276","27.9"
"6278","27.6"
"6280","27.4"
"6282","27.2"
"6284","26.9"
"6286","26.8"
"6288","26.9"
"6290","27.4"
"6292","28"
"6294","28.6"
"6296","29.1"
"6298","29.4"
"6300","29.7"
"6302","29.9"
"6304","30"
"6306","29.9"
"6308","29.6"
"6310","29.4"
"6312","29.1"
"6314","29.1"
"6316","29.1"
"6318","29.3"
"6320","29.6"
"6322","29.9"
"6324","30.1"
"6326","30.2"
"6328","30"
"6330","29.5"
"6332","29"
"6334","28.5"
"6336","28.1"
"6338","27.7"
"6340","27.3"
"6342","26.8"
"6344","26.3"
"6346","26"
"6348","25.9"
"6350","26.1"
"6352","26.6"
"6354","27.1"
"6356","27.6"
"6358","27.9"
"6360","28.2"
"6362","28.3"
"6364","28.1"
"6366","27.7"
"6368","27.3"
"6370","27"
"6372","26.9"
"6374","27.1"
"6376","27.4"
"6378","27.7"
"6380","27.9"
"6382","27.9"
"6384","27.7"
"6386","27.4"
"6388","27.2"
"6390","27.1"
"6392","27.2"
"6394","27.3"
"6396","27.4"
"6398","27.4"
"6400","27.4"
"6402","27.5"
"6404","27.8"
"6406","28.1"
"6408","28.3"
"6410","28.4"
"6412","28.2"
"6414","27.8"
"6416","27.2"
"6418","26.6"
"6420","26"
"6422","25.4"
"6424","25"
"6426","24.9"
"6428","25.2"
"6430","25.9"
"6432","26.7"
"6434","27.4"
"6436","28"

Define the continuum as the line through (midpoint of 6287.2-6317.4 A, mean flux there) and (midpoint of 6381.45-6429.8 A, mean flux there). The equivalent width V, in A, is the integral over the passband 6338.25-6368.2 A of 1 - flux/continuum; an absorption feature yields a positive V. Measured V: 0.97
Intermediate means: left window 29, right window 27.1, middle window 27.2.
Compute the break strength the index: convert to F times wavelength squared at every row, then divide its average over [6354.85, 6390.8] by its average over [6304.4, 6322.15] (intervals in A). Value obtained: 0.95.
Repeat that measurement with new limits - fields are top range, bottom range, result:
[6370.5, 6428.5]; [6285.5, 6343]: 0.97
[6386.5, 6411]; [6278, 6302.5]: 1.02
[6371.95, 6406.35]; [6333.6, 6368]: 1.02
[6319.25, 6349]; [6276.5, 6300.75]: 1.03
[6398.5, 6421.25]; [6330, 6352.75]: 1.03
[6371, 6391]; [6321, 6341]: 0.96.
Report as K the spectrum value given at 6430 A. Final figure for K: 25.9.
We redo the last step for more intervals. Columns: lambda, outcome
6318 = 29.3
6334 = 28.5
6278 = 27.6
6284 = 26.9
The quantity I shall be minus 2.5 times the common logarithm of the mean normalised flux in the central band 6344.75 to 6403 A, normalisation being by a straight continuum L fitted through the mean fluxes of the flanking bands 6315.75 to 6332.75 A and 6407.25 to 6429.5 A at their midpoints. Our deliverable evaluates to 0.03 mag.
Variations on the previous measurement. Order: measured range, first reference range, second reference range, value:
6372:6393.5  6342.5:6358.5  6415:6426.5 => -0.05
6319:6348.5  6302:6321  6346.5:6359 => -0.01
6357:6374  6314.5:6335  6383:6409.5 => 0.03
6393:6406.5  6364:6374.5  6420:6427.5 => -0.06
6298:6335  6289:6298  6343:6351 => -0.08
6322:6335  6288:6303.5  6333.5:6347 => -0.07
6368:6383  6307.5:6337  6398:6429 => 0.02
